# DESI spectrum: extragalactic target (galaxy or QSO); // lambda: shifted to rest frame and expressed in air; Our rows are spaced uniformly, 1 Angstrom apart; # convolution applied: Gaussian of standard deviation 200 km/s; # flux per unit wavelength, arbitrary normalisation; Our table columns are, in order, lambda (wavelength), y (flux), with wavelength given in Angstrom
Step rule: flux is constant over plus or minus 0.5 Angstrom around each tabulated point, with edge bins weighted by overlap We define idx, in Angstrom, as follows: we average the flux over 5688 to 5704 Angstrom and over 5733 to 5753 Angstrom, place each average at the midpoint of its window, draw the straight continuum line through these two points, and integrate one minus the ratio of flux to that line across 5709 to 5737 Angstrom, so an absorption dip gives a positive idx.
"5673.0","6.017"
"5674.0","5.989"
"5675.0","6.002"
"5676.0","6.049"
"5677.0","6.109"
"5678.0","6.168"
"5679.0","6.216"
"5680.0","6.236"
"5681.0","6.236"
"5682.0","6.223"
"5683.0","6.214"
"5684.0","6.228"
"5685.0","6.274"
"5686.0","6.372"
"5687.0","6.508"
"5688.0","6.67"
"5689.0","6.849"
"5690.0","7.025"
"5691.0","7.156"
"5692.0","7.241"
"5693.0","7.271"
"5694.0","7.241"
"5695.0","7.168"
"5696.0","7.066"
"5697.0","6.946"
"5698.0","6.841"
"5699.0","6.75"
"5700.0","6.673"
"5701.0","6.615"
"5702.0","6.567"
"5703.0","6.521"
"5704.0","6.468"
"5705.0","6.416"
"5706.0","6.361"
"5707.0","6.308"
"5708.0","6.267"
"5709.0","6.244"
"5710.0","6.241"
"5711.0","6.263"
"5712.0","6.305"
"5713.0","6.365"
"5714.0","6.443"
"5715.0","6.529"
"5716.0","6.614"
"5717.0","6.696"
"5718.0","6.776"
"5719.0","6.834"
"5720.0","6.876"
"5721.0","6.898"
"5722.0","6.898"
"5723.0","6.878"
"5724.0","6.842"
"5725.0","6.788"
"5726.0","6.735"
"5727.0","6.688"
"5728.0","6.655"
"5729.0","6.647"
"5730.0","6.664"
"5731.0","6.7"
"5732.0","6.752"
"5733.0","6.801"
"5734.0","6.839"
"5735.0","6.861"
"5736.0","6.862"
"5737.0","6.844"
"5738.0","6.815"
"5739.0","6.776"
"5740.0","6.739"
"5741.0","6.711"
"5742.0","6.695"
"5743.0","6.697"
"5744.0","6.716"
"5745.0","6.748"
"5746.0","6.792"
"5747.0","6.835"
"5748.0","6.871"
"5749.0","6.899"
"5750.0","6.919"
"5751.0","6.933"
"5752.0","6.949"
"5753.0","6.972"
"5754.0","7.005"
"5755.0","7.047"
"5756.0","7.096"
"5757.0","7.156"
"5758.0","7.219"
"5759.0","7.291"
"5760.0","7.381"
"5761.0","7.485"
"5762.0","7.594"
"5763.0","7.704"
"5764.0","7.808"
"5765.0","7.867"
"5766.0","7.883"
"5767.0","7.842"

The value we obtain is 0.7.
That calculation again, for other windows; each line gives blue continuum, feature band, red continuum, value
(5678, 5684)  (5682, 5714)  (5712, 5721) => -1.0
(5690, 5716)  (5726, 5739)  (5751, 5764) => 0.4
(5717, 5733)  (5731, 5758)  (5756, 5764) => 1.0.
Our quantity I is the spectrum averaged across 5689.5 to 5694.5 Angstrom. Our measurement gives 7.19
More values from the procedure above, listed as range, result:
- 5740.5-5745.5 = 6.71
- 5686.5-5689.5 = 6.68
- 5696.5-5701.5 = 6.77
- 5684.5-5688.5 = 6.46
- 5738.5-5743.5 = 6.72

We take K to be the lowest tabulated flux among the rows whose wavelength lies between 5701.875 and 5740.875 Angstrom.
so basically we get 6.241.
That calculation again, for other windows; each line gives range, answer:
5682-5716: 6.214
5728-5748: 6.647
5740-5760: 6.695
